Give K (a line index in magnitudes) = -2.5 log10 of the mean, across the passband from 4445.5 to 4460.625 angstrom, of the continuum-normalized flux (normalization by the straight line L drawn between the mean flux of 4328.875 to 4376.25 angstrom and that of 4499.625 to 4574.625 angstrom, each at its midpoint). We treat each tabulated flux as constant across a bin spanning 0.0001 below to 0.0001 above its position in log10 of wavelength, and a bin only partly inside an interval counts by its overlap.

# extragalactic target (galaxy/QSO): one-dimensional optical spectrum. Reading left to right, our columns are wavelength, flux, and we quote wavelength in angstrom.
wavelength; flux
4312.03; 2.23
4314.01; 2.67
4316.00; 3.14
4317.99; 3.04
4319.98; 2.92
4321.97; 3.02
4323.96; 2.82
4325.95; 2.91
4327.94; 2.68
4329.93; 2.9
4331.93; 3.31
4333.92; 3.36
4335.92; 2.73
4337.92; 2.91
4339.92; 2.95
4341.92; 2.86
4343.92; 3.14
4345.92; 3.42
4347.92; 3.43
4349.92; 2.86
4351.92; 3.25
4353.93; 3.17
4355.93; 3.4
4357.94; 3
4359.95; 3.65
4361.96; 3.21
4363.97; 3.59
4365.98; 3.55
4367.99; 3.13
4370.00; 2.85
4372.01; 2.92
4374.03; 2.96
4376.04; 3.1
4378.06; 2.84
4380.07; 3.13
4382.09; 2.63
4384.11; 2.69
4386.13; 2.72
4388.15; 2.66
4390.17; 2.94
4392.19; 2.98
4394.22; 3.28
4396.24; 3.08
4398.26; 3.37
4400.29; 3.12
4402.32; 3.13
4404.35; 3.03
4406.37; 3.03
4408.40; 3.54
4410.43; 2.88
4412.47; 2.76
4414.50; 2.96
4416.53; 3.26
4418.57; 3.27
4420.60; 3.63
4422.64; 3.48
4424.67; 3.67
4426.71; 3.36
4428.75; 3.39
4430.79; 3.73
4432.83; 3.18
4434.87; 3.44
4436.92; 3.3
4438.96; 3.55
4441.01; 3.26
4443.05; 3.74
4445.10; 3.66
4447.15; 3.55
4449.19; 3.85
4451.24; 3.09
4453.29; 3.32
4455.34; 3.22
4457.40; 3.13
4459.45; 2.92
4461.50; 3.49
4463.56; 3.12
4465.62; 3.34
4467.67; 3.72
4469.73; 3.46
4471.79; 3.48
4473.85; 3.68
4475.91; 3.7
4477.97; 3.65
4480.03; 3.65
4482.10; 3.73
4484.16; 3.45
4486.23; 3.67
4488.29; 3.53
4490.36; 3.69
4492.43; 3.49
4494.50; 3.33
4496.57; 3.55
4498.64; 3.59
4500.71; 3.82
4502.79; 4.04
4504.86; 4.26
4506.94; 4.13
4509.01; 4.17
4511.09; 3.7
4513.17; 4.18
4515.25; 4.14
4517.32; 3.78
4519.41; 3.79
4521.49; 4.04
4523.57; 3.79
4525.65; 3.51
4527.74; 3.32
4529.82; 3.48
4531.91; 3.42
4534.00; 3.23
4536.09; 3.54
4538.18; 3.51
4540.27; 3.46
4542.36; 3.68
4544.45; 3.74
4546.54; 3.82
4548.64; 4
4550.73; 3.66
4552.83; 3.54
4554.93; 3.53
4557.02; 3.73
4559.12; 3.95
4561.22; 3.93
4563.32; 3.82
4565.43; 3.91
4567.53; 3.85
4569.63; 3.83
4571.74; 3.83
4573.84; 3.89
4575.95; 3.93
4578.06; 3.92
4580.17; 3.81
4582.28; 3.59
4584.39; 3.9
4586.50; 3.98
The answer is 0.06 mag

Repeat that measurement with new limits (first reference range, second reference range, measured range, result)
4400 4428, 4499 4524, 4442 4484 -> 0.04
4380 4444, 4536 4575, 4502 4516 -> -0.15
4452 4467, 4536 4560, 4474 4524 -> -0.11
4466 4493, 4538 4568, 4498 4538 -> -0.03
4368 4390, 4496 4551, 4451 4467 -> 0.05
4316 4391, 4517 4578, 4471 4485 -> -0.05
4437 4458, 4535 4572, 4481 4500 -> 0.00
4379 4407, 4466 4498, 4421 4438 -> -0.07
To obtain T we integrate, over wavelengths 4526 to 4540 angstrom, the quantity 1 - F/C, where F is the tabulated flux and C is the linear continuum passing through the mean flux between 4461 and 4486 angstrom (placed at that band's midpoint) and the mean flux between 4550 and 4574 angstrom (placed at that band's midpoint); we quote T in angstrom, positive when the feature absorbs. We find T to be 1.07 angstrom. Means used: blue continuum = 3.54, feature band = 3.42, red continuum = 3.79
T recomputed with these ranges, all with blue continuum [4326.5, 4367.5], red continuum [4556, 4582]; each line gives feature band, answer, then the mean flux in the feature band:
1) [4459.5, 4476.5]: 0.4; 3.46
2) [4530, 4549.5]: 0.9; 3.59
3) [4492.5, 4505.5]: -0.3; 3.73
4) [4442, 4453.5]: -0.2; 3.55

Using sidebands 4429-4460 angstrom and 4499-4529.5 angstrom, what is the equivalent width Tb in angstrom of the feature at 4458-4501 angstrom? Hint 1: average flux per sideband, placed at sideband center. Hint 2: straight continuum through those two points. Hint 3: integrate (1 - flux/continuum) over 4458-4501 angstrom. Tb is 1.5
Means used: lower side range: 3.4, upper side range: 3.89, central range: 3.52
